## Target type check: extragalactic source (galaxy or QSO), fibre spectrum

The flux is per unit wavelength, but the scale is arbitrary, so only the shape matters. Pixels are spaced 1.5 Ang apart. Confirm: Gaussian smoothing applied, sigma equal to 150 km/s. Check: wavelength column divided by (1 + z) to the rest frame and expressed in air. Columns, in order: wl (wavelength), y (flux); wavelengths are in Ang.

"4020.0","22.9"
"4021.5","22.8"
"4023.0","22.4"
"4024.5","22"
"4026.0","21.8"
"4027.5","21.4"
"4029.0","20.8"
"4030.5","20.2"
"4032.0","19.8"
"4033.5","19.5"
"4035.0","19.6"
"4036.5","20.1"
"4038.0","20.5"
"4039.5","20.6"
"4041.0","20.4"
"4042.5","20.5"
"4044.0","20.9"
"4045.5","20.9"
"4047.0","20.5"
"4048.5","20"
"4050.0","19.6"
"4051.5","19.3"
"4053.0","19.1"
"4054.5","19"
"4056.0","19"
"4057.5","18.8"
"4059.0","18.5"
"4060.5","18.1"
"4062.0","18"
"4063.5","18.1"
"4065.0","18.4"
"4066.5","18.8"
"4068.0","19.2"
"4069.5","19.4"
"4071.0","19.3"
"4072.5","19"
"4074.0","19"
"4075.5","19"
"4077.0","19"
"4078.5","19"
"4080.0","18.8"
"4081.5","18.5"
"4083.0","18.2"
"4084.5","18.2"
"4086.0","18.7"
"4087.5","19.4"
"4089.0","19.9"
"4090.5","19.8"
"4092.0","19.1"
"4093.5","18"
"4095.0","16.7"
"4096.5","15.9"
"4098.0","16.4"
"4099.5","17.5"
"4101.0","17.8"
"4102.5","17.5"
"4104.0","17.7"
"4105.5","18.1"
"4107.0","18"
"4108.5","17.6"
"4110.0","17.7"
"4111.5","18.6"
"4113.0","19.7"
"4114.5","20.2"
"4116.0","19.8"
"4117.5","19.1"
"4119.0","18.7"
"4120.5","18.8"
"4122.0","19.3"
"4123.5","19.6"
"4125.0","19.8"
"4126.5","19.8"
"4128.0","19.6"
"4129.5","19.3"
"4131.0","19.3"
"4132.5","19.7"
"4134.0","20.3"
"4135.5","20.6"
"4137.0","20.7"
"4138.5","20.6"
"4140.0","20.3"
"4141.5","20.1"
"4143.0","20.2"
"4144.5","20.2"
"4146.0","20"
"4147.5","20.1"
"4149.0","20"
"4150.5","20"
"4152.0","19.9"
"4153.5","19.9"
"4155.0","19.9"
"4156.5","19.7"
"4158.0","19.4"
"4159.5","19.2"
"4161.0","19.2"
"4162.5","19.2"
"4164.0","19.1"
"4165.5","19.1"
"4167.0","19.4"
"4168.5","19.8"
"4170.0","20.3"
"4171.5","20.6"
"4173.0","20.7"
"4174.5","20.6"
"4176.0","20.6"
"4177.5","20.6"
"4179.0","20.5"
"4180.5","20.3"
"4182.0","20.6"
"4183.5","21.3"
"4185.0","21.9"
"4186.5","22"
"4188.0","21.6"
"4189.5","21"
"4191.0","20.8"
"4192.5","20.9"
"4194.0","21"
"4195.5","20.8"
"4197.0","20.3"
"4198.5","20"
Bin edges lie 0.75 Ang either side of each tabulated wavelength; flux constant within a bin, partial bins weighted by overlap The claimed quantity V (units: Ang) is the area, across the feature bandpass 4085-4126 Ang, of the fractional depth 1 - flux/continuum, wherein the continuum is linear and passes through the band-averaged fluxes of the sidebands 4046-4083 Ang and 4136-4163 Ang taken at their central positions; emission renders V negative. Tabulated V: 2.0 Ang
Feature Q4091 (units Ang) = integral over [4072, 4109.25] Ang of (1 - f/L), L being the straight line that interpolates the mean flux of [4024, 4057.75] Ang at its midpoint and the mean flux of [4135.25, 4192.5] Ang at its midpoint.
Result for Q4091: 3.6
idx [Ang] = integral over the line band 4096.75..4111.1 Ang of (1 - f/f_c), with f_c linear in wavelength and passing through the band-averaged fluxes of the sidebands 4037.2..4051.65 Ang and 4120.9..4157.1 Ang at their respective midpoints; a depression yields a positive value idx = 1.8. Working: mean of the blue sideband 20.4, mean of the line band 17.6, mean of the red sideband 19.9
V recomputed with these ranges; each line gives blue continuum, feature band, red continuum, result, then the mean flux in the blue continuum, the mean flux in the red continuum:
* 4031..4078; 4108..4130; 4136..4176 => 0.63 Ang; 19.4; 19.9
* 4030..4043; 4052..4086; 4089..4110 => 0.29 Ang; 20.1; 17.8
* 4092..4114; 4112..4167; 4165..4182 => -2.02 Ang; 17.7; 20.3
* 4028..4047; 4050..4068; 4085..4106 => 0.72 Ang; 20.3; 18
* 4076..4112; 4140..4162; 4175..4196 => 0.08 Ang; 18.2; 21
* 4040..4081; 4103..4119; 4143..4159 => 0.80 Ang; 19.2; 19.9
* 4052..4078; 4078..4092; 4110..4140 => 0.10 Ang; 18.8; 19.6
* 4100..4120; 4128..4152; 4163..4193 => -0.82 Ang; 18.5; 20.6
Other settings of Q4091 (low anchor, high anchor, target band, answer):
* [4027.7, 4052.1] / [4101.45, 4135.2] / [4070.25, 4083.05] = 0.5 Ang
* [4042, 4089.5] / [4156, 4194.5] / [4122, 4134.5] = 0.1 Ang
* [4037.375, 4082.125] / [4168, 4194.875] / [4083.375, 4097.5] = 0.9 Ang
